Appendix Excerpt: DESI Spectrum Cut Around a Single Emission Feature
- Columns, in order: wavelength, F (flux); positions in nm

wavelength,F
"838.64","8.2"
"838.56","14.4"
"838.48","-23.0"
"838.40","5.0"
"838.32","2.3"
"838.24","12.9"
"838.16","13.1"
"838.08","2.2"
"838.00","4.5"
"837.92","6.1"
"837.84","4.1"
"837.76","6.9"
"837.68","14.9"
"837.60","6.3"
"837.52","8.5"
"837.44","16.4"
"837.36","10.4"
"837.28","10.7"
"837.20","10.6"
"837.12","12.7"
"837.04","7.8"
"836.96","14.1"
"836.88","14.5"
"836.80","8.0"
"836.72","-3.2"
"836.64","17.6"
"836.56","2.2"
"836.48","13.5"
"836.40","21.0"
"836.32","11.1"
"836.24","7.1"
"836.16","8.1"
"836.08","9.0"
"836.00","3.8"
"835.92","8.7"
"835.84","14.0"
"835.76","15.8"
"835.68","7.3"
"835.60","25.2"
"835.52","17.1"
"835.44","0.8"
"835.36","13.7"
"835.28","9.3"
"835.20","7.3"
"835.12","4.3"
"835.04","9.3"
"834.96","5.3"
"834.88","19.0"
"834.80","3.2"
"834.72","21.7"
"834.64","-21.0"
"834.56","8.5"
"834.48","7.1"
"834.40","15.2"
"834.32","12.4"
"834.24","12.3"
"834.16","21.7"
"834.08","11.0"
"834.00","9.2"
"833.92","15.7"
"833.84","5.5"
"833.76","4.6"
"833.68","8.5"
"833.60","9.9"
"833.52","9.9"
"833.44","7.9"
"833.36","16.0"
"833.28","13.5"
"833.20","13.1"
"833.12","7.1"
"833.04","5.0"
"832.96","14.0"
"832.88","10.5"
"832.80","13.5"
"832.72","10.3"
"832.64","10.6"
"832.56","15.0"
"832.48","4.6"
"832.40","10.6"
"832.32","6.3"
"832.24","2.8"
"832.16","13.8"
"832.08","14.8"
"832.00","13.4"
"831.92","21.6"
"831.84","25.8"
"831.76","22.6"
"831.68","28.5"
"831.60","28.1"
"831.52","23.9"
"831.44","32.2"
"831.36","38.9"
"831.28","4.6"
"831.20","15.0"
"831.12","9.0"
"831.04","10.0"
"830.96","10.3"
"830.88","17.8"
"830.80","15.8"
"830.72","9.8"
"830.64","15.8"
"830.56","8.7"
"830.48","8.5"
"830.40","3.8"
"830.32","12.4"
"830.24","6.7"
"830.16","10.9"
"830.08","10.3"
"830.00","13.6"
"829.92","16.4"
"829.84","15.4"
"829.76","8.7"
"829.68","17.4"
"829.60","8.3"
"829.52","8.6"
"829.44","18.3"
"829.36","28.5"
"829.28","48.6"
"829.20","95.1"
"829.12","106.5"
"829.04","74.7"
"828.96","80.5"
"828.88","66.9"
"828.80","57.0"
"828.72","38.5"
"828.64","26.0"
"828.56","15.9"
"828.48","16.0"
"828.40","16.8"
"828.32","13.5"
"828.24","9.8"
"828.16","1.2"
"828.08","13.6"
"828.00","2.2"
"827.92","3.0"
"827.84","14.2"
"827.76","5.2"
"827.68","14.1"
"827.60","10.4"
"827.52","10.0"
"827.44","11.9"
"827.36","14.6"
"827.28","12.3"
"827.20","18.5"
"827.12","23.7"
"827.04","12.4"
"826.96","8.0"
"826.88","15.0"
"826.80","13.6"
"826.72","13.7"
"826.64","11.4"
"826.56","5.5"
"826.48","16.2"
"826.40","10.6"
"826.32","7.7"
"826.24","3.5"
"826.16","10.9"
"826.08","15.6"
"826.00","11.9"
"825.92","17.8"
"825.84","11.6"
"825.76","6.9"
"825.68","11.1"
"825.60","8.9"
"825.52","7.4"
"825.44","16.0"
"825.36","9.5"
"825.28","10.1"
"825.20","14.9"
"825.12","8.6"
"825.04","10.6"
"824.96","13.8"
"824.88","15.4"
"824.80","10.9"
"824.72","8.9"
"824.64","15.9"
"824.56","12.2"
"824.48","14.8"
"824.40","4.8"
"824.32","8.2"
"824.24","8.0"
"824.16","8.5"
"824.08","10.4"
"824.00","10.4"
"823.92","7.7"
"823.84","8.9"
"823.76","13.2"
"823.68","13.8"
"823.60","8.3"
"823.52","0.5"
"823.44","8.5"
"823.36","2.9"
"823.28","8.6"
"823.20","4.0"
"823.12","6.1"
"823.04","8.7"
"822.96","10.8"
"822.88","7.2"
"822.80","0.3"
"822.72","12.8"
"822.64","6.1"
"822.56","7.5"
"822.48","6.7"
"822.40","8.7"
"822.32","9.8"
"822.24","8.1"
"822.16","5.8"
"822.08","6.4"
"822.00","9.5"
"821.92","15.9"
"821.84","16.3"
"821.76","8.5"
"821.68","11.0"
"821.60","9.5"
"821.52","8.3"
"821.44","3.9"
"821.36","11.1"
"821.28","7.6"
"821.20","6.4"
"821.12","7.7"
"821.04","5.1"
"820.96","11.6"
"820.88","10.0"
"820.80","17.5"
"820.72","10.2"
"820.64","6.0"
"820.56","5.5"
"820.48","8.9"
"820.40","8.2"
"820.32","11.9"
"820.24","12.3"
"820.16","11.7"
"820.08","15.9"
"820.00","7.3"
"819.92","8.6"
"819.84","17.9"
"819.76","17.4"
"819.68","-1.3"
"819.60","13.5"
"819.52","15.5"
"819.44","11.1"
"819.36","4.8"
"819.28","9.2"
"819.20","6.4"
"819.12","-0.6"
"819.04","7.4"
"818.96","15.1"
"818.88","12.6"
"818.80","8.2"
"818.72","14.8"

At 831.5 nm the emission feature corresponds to [N II]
